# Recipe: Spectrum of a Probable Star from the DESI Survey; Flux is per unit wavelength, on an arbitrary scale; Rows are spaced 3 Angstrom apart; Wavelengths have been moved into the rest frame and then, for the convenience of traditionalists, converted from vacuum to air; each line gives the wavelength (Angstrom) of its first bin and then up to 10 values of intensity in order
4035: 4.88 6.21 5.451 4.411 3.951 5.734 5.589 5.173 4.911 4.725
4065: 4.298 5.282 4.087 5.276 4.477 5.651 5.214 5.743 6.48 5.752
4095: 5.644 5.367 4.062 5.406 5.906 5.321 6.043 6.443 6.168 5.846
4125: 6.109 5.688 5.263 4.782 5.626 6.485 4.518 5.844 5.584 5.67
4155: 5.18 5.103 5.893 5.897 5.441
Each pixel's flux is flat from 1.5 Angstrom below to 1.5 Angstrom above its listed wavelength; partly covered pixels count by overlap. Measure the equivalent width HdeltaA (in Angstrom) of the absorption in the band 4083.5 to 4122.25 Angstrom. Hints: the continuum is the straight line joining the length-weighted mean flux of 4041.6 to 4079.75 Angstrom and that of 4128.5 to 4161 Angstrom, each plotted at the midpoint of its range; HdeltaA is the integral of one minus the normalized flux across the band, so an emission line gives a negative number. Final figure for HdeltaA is -4.0 Angstrom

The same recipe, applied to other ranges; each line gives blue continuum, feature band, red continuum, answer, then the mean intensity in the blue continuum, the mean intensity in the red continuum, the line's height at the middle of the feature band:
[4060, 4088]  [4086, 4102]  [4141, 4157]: -1.36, 5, 5.39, 5.1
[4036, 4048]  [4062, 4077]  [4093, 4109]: 1.31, 5.04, 5.29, 5.16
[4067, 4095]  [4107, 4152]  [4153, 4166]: -2.04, 5.35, 5.52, 5.45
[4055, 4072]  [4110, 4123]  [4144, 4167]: -2.05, 4.75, 5.56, 5.22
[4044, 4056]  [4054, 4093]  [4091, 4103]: -0.38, 5.02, 5.19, 5.1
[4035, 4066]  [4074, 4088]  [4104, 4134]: 0.17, 5.05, 5.79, 5.38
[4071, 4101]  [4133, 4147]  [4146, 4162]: 0.04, 5.37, 5.51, 5.48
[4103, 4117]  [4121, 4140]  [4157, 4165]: 0.43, 5.82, 5.65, 5.75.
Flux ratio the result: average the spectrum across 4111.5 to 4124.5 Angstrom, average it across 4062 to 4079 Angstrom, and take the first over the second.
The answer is 1.3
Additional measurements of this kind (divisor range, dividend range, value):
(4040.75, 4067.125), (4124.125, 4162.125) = 1.12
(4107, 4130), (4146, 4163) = 0.93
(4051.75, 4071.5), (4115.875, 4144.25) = 1.16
